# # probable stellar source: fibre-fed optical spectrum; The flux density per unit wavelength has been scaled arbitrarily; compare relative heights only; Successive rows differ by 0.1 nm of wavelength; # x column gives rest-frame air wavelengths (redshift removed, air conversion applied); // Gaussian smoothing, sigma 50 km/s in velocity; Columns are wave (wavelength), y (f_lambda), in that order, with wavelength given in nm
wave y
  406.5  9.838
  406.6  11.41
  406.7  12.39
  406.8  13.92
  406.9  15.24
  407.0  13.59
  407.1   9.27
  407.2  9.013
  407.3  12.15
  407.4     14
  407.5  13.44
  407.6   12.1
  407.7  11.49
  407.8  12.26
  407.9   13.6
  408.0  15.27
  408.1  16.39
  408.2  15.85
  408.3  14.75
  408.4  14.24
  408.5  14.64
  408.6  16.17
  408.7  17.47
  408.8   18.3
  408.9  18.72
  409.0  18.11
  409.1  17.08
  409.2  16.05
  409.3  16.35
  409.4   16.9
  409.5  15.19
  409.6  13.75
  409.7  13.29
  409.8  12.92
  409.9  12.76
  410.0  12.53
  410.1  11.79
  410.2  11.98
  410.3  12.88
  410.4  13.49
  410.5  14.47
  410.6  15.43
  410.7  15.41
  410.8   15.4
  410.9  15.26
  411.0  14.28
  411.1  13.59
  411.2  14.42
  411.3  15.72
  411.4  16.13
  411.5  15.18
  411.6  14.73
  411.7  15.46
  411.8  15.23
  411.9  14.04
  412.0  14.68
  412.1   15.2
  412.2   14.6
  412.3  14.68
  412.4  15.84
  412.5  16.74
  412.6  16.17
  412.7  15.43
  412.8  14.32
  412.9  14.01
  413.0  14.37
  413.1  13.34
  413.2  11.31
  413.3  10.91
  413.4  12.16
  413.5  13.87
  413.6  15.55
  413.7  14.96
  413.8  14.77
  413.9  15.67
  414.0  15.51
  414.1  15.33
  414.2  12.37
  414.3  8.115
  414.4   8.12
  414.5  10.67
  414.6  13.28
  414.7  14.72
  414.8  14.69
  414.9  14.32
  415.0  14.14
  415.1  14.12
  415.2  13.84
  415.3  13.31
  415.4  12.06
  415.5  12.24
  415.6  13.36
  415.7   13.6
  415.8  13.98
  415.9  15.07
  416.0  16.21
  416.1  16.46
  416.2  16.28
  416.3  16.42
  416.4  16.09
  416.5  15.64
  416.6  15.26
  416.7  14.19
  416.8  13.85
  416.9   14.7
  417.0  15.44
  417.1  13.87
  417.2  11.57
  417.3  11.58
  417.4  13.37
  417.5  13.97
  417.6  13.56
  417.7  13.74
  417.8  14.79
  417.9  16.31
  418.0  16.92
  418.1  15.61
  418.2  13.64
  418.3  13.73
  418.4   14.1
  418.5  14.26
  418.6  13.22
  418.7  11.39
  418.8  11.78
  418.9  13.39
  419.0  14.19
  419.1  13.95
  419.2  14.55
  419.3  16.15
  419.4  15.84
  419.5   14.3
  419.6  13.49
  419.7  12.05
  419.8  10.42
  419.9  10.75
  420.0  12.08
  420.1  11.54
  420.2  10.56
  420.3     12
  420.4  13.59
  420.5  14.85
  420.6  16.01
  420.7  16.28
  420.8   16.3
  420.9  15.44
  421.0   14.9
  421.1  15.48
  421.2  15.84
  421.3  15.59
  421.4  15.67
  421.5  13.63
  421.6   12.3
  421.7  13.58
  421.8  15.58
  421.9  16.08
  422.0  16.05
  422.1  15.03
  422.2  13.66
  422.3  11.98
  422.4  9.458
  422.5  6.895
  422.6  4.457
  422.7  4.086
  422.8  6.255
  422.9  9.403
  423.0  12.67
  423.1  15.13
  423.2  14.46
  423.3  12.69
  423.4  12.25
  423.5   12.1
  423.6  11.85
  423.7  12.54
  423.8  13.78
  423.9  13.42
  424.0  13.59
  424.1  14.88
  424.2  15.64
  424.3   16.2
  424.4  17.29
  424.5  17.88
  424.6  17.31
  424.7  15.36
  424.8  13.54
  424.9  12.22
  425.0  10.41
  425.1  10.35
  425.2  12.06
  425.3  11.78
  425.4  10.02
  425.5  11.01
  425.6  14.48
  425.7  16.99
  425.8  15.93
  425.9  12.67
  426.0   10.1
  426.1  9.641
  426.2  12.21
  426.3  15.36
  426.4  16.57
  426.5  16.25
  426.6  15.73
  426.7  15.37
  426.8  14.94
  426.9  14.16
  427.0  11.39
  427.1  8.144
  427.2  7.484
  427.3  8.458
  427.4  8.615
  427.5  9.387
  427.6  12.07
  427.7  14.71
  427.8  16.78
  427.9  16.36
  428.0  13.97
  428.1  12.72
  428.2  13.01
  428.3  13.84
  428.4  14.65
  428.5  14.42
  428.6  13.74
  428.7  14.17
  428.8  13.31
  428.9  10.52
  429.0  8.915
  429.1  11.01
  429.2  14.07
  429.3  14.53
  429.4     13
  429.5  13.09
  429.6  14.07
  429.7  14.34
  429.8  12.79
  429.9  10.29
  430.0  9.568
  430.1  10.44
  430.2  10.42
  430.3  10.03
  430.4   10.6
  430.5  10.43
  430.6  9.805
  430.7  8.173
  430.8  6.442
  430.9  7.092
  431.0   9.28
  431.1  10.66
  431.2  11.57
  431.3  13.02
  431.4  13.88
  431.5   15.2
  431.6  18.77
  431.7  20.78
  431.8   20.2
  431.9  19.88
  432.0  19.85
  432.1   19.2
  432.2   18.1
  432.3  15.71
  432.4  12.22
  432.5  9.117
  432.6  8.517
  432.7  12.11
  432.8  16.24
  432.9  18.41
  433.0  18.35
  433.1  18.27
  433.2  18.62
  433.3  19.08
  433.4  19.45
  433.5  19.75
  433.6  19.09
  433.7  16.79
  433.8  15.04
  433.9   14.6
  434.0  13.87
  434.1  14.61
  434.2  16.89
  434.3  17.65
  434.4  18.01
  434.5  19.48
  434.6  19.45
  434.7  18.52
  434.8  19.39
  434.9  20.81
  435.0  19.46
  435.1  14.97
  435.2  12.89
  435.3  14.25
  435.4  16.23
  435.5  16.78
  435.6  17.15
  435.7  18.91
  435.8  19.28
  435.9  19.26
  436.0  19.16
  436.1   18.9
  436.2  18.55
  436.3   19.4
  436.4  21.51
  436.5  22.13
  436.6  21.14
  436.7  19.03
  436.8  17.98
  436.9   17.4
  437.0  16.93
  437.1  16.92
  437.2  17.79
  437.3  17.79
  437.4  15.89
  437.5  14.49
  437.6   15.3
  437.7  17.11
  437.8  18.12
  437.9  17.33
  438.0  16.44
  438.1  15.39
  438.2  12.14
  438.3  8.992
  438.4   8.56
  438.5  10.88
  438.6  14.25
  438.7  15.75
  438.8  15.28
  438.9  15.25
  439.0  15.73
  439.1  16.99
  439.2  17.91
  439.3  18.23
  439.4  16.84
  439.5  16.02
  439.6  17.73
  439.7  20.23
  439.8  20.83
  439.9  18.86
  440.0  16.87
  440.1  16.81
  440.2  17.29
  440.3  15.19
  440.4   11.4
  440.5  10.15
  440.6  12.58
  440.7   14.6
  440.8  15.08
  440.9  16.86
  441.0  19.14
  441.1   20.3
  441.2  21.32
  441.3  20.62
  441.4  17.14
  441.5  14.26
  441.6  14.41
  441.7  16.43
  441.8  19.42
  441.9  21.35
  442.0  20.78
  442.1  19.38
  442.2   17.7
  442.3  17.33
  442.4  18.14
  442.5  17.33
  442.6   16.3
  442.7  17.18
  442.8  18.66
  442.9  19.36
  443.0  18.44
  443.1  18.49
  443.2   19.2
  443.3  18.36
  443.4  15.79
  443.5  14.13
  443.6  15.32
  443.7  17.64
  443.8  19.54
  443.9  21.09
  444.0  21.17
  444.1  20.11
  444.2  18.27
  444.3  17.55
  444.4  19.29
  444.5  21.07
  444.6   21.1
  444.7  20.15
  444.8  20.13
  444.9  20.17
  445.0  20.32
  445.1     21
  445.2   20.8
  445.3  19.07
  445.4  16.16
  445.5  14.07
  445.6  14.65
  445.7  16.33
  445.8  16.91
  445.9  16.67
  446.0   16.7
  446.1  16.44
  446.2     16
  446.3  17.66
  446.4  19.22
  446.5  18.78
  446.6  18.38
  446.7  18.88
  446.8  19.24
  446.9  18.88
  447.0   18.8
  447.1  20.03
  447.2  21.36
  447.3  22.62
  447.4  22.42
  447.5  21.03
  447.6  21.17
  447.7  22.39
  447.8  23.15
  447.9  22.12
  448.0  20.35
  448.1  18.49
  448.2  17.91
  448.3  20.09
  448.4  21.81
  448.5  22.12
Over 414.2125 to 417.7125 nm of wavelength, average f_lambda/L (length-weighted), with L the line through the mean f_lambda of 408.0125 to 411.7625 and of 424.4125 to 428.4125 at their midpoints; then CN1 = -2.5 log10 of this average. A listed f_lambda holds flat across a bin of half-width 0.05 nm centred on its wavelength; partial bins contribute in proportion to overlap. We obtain 0.05 mag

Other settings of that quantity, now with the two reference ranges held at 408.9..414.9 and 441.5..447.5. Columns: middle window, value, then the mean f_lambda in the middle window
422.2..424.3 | 0.34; 11.5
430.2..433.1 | 0.22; 13.7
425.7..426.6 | 0.16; 13.9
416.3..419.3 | 0.07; 14.2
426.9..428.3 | 0.34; 11.9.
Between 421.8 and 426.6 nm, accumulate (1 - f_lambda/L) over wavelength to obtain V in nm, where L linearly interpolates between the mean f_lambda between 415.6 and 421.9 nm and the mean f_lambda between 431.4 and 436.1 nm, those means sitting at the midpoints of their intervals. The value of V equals 0.75 nm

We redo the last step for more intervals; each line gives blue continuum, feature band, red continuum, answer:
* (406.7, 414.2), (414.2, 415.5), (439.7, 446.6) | 0.202 nm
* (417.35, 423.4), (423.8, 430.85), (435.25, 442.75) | 0.897 nm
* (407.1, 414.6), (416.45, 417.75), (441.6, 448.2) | 0.103 nm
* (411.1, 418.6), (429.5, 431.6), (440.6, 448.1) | 0.688 nm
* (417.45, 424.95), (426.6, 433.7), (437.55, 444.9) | 0.759 nm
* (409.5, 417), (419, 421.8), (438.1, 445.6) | 0.177 nm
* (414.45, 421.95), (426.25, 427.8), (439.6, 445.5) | 0.280 nm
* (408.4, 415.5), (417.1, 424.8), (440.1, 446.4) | 0.923 nm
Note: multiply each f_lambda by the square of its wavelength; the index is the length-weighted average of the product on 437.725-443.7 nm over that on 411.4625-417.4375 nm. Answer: 1.33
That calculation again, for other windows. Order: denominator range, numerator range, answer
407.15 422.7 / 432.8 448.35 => 1.43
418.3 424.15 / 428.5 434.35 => 1.13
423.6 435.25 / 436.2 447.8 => 1.33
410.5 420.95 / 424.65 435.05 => 1.06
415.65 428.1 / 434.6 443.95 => 1.38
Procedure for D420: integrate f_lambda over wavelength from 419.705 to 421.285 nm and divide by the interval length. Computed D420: 13.7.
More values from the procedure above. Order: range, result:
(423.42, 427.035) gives 13.7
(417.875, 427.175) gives 13.4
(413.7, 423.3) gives 13.6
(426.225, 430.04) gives 12.9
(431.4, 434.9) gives 17.1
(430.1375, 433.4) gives 14.1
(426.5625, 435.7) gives 14.3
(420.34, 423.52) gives 13.1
